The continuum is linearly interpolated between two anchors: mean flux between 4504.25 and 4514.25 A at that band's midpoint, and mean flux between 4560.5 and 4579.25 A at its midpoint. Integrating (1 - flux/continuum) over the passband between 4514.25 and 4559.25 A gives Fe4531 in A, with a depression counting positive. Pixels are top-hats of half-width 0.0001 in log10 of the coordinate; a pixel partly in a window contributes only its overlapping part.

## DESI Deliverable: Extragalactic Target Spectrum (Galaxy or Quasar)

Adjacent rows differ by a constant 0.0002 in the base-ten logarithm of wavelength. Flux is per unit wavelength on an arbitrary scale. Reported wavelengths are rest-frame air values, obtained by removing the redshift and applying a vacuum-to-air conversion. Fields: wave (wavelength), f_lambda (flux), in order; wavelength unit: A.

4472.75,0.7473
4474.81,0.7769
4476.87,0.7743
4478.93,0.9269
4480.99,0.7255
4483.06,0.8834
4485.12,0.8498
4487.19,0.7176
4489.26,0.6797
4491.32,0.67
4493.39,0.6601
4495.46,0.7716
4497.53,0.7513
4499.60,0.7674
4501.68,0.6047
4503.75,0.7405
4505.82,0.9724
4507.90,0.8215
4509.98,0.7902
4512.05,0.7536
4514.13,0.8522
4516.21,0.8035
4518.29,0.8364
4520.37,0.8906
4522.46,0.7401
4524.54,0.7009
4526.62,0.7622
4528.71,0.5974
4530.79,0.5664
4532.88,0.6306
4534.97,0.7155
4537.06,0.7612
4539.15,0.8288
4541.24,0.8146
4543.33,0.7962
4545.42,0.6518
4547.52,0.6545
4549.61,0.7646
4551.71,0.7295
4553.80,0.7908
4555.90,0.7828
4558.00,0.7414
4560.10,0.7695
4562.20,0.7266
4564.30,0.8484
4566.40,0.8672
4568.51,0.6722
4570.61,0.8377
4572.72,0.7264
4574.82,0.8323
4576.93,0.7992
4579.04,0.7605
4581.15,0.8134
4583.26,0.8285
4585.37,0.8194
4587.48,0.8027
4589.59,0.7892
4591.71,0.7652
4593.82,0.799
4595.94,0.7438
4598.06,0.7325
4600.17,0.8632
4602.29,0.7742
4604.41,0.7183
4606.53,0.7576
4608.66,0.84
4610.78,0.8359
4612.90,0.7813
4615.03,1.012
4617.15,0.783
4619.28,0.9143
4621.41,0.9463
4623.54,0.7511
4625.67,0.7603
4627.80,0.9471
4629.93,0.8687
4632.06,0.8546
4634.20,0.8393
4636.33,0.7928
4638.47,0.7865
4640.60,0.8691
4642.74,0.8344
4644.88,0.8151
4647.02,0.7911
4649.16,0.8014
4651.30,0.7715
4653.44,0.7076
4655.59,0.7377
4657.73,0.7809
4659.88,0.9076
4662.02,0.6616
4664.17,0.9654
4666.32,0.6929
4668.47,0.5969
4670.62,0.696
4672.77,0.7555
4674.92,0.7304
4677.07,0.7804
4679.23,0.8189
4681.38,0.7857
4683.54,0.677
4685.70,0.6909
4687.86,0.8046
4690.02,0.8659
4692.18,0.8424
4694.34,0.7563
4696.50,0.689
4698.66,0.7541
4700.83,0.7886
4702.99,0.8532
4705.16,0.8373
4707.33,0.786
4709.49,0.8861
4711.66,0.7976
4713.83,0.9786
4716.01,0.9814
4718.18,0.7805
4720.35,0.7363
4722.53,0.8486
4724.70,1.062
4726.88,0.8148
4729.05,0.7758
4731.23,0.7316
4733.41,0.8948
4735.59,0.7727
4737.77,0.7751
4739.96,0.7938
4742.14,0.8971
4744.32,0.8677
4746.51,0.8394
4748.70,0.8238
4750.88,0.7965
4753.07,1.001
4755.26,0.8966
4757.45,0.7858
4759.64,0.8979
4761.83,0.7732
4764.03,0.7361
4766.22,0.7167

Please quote 3.8 A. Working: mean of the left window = 0.832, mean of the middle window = 0.743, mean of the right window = 0.786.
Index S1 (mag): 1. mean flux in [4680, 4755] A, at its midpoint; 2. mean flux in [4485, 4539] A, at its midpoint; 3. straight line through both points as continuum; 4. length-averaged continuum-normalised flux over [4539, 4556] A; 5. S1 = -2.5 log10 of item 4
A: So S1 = 0.01 mag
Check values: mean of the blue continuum 0.746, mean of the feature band 0.752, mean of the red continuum 0.824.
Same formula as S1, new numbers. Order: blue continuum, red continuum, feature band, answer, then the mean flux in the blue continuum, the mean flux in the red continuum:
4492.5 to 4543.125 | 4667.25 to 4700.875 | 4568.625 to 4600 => -0.05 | 0.756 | 0.751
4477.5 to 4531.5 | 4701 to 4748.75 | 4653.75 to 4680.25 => 0.09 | 0.764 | 0.842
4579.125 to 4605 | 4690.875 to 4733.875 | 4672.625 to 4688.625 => 0.09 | 0.788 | 0.829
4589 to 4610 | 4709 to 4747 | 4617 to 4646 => -0.06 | 0.779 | 0.846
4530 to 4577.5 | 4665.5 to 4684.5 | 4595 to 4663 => -0.11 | 0.753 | 0.727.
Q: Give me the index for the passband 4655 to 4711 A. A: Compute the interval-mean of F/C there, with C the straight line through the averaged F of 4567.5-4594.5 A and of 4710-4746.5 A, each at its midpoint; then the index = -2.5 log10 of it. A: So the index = 0.071 mag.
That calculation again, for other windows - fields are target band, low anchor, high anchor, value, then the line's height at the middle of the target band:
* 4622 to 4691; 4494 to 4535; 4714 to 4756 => 0.04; 0.815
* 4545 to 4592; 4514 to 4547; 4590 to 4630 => 0.01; 0.779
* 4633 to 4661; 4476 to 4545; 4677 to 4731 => 0.00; 0.799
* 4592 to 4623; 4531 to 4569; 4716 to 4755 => -0.06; 0.778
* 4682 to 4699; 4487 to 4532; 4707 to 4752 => 0.09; 0.825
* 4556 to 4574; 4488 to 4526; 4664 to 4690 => -0.02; 0.76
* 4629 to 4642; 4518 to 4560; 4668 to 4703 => -0.12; 0.751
